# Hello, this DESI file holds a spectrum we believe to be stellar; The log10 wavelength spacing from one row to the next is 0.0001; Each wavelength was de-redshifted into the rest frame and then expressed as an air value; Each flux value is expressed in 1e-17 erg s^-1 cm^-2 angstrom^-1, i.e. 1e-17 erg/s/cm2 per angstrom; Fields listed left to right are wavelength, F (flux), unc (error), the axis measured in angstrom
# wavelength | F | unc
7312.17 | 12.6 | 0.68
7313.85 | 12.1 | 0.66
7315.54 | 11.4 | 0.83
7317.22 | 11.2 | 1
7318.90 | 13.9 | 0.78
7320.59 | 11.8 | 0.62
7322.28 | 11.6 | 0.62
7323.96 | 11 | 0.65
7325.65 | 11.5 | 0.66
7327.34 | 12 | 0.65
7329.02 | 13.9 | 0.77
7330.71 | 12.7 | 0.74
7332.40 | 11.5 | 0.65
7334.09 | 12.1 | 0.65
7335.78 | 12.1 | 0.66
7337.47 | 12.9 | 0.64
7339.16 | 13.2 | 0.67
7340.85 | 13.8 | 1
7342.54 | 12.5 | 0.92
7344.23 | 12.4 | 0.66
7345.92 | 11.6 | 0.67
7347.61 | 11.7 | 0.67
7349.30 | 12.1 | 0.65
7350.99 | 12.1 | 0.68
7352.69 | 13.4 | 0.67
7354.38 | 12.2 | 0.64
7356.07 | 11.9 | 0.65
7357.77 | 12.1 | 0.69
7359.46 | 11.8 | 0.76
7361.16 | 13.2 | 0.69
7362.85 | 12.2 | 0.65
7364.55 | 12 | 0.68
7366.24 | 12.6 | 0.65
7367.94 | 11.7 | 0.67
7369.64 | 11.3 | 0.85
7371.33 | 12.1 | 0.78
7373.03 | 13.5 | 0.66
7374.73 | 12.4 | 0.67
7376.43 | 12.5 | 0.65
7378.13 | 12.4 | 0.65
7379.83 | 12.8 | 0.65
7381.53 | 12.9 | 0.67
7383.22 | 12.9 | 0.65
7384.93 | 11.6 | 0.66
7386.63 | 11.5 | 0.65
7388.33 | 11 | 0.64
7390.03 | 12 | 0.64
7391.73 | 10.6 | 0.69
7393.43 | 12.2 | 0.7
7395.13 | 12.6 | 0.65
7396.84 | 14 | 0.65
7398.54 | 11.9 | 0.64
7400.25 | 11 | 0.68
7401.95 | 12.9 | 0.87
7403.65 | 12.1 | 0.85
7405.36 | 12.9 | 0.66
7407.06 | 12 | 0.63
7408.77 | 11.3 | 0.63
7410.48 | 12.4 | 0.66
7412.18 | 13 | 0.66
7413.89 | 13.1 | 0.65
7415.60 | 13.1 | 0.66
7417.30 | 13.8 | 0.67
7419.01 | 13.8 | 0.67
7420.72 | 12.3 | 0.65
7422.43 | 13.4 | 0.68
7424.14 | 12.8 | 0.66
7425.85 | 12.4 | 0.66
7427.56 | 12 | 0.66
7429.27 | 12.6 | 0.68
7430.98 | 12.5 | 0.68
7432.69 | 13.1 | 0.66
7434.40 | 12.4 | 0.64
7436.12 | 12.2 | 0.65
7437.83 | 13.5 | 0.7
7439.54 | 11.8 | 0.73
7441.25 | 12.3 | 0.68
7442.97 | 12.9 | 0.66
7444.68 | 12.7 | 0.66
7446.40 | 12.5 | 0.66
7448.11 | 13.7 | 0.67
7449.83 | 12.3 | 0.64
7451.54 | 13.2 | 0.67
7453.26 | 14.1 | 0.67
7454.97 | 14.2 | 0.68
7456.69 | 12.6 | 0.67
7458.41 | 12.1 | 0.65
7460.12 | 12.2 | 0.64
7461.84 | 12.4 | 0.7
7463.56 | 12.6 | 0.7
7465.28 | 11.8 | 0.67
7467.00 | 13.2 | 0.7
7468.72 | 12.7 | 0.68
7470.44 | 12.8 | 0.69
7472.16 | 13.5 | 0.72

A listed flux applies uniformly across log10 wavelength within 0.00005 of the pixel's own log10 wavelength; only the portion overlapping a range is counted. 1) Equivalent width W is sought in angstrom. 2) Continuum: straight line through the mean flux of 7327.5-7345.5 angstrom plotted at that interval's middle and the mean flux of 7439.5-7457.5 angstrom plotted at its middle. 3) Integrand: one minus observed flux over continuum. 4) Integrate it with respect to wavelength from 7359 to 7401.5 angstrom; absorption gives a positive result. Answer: 2.0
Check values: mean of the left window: 12.7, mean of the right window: 13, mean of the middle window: 12.2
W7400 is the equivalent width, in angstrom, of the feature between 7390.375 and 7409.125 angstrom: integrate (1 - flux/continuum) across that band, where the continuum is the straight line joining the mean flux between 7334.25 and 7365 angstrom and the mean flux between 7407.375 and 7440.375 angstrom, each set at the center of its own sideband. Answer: 0.7 angstrom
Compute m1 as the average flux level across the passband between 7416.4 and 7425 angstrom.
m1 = 13.2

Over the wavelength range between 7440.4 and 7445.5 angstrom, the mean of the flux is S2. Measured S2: 12.6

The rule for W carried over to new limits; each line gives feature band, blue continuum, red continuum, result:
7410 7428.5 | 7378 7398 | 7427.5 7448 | -0.7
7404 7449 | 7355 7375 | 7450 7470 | -0.4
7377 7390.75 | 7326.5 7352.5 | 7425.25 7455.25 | 0.5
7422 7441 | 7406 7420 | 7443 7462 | 0.4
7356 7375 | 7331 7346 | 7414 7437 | 0.5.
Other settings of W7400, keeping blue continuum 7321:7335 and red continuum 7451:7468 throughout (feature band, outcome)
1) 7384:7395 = 0.7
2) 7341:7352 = -0.1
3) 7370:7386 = -0.2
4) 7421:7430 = 0.0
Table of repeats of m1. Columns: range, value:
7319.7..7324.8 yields 11.5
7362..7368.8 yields 12.1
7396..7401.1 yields 12.3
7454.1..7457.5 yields 13.4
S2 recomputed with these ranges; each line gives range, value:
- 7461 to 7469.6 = 12.5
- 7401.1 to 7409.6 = 12.2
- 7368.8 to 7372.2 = 11.7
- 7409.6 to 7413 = 12.7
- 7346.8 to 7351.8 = 12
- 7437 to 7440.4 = 12.7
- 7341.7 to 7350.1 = 12.1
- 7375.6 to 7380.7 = 12.6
